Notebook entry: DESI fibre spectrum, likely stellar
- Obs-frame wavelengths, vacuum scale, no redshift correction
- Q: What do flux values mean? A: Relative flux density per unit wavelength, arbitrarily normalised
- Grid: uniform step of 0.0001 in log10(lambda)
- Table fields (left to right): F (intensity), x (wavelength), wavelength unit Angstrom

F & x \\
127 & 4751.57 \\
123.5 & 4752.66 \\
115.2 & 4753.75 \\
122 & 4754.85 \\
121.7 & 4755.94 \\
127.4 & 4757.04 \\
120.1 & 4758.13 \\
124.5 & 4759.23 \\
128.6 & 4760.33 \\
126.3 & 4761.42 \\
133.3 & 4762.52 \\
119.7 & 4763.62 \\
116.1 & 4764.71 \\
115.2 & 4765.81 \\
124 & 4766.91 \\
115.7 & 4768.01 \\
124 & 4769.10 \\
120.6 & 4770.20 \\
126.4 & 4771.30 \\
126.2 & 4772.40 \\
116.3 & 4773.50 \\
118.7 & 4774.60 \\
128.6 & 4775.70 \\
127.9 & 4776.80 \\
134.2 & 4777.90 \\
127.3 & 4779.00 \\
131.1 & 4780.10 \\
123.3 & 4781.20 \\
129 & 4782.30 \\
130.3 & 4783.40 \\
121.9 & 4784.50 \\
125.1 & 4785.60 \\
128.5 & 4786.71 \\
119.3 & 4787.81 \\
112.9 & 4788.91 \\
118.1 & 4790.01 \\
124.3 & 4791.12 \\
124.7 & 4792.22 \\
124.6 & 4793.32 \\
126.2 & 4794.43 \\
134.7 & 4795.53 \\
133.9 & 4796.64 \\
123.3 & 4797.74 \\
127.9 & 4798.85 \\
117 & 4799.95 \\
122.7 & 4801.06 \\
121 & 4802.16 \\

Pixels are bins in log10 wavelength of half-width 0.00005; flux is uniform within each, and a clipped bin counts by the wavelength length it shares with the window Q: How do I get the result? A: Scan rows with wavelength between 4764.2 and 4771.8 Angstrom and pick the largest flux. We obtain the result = 126.4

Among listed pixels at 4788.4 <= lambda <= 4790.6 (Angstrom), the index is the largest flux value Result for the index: 118.1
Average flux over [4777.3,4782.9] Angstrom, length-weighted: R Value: 129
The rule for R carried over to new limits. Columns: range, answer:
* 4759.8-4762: 128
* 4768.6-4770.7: 122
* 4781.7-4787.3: 127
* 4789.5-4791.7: 121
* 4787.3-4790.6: 117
